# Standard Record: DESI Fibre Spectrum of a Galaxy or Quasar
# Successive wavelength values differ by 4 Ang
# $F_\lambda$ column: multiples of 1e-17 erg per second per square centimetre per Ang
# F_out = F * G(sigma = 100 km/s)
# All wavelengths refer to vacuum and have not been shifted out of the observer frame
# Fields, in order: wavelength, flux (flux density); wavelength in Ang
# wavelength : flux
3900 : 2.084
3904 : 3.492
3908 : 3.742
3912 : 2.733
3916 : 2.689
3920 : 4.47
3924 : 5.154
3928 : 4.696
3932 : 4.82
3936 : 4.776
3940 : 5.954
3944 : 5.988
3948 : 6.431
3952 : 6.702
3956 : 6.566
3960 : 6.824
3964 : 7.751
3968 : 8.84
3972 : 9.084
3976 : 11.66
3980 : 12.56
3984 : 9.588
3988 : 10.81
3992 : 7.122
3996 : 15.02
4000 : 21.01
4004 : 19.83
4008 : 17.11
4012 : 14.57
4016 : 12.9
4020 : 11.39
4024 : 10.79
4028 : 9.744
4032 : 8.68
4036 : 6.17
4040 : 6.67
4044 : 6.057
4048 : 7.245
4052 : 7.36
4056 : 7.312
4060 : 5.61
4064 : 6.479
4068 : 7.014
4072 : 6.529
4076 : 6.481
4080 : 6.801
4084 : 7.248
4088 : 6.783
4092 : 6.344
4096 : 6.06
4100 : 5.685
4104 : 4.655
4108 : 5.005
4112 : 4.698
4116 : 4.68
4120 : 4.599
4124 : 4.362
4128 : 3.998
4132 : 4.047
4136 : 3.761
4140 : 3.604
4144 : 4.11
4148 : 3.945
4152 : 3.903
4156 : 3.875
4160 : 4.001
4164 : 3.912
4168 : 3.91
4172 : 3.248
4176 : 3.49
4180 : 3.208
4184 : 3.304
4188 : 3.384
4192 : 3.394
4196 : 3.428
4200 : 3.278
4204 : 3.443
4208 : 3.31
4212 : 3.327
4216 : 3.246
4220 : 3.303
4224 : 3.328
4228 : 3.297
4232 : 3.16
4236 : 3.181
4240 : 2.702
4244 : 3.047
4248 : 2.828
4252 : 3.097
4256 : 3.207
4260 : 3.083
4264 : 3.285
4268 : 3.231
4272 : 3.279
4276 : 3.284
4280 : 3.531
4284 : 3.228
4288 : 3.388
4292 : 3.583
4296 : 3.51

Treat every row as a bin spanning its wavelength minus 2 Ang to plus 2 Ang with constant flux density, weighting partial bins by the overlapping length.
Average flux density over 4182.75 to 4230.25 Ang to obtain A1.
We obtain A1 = 3.34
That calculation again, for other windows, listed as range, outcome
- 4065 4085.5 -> 6.79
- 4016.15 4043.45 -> 9.03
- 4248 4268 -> 3.14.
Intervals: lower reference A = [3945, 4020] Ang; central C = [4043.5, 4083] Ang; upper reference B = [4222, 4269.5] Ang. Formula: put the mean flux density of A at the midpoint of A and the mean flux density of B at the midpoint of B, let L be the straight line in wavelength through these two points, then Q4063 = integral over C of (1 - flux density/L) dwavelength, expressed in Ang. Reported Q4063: 9.2 Ang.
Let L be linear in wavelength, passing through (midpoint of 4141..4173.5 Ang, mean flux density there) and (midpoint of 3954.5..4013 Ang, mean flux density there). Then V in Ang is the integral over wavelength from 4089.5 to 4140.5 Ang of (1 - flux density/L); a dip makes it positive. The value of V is 9.3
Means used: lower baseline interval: 11.9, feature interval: 4.78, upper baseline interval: 3.86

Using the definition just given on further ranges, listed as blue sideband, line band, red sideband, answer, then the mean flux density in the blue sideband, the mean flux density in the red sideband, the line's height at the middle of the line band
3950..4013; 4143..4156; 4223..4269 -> 4.67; 11.5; 3.11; 6.18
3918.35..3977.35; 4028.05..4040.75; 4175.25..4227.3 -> -4.90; 6.61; 3.34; 5.49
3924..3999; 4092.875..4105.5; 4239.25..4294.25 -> 0.76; 8.16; 3.21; 5.93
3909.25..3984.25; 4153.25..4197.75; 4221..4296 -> 6.00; 6.6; 3.22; 4.12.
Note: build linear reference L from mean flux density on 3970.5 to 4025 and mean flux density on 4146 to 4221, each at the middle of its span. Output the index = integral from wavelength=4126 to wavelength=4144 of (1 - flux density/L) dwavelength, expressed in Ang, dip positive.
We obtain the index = 6.4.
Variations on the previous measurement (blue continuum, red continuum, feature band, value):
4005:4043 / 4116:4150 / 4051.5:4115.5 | 8.72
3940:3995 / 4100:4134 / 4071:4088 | -3.78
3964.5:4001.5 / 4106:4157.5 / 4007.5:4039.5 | -4.48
